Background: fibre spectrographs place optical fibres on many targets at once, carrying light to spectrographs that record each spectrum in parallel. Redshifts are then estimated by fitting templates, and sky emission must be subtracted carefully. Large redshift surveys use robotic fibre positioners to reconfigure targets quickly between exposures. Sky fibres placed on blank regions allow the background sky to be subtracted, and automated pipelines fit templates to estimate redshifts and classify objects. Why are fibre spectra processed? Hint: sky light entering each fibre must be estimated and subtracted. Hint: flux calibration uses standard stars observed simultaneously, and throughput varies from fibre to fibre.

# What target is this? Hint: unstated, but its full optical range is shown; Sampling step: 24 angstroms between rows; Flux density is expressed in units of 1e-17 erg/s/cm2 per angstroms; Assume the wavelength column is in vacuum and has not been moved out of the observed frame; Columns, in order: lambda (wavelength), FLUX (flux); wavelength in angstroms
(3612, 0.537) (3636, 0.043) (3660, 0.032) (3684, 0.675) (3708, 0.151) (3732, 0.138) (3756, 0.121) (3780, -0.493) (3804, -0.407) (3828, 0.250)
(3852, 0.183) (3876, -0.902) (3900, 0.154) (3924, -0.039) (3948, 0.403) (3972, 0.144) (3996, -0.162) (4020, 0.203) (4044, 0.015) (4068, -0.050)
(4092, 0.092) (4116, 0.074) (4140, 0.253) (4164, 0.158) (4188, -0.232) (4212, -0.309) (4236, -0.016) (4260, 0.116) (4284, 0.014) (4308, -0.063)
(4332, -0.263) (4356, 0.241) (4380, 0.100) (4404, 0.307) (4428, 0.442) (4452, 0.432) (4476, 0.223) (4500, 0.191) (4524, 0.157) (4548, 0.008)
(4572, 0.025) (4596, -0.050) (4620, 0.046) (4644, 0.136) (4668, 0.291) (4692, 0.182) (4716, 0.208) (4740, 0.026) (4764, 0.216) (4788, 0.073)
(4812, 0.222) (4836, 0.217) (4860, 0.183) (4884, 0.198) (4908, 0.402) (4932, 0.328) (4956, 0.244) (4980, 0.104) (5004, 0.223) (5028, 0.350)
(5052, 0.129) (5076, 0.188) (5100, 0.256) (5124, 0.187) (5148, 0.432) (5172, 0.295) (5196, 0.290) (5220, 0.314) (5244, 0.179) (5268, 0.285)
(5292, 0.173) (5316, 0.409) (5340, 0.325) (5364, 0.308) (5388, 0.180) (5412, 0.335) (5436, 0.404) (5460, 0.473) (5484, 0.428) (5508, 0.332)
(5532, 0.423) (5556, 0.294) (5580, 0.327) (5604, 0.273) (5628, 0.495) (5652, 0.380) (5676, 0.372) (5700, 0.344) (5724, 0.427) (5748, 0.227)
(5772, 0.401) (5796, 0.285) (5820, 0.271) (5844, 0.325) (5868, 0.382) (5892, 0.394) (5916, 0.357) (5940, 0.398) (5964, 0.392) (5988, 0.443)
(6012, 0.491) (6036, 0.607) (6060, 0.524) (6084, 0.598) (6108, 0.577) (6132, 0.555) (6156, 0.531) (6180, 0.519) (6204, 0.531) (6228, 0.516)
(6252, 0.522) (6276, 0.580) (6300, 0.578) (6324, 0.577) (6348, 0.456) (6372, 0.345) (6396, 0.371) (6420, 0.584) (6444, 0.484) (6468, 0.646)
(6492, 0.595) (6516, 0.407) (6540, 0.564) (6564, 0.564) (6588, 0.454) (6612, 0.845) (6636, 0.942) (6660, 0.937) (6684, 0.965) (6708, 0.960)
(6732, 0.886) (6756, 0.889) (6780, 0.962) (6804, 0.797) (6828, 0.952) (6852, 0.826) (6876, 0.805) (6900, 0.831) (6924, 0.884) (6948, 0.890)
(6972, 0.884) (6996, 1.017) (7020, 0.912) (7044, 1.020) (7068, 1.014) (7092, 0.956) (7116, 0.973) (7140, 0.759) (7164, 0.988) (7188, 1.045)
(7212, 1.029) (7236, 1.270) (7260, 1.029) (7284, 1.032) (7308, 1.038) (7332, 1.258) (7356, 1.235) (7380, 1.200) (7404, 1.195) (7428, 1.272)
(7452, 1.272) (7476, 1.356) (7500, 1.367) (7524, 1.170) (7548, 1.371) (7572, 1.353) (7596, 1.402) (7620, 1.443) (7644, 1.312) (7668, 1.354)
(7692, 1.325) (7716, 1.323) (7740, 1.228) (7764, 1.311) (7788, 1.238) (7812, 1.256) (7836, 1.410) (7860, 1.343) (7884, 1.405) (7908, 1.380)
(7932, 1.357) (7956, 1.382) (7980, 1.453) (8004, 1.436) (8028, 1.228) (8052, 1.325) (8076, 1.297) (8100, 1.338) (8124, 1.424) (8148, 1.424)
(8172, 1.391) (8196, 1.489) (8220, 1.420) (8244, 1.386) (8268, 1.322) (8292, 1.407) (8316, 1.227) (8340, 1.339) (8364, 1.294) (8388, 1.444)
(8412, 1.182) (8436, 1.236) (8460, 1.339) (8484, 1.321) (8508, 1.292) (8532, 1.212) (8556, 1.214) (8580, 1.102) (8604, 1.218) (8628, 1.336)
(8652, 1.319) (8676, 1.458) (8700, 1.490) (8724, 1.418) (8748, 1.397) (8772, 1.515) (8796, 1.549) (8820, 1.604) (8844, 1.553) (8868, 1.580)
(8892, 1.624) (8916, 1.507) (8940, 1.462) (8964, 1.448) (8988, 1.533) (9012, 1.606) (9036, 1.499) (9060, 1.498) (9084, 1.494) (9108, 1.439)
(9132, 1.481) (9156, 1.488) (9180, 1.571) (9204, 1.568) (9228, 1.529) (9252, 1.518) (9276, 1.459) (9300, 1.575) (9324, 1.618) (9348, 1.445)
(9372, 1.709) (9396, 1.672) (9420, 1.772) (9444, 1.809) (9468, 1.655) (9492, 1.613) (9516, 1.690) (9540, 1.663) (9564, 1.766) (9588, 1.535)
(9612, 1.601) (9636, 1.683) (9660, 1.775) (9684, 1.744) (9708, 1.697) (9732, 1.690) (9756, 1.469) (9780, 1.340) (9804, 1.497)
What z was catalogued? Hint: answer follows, 0.66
